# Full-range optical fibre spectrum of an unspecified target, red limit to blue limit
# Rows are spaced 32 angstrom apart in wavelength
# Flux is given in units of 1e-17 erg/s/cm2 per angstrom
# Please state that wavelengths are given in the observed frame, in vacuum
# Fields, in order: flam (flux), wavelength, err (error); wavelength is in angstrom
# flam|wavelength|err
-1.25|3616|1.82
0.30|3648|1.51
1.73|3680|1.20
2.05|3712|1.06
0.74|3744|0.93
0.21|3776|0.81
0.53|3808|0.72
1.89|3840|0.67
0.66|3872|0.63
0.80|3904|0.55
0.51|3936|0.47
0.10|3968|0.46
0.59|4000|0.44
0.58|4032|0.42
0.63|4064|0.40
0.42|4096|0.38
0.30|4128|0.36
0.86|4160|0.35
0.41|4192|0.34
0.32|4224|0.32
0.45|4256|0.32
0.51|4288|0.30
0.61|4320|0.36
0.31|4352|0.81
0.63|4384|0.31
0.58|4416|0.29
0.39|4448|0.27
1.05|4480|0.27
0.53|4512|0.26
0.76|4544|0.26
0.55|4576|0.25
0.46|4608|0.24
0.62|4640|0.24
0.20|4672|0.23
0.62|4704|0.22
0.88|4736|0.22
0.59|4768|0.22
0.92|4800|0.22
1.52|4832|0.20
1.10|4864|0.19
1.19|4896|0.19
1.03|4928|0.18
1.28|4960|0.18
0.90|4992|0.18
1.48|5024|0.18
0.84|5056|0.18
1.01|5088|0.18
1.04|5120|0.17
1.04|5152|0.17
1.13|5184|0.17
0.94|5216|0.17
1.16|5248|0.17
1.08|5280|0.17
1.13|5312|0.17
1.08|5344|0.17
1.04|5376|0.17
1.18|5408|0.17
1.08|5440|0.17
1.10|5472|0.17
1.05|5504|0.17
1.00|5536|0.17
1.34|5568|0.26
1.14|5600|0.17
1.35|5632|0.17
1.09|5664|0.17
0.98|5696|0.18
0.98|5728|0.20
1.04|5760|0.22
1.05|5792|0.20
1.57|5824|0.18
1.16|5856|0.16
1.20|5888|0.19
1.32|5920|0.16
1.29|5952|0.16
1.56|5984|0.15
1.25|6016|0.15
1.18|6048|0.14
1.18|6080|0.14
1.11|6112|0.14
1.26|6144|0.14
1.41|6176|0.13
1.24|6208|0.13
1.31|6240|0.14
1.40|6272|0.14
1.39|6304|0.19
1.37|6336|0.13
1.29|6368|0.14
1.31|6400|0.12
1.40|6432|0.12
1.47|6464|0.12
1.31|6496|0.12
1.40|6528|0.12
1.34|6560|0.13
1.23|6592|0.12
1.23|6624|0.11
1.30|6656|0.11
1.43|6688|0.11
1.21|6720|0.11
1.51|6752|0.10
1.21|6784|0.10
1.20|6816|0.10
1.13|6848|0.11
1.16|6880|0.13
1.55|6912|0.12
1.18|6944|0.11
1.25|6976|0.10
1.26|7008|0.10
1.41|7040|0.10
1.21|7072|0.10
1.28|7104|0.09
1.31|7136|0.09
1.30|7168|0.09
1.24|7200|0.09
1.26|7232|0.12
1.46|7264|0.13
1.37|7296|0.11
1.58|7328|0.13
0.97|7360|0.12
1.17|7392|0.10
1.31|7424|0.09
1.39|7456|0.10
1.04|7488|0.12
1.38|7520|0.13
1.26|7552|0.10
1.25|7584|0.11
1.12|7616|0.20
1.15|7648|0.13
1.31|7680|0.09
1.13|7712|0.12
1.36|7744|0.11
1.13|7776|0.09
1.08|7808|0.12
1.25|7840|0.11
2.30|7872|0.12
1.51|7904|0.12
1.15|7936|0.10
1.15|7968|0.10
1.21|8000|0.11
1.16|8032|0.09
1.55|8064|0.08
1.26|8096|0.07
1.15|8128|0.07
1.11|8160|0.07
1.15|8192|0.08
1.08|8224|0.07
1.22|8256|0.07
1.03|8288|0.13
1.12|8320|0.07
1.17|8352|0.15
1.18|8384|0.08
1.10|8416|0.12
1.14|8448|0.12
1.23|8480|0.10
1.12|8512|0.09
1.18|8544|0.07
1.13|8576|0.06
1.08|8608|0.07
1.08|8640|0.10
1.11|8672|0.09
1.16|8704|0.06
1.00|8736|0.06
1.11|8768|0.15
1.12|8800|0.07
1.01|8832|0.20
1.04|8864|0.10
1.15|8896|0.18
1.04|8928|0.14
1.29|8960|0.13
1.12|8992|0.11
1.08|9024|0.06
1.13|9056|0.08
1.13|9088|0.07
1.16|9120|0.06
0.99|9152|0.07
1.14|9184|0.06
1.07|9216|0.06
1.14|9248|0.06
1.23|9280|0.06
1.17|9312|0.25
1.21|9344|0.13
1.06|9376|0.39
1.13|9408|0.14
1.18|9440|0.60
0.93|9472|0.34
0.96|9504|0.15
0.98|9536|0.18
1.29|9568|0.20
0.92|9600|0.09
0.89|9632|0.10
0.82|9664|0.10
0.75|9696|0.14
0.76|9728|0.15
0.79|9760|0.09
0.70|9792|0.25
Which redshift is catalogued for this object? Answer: 0.20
